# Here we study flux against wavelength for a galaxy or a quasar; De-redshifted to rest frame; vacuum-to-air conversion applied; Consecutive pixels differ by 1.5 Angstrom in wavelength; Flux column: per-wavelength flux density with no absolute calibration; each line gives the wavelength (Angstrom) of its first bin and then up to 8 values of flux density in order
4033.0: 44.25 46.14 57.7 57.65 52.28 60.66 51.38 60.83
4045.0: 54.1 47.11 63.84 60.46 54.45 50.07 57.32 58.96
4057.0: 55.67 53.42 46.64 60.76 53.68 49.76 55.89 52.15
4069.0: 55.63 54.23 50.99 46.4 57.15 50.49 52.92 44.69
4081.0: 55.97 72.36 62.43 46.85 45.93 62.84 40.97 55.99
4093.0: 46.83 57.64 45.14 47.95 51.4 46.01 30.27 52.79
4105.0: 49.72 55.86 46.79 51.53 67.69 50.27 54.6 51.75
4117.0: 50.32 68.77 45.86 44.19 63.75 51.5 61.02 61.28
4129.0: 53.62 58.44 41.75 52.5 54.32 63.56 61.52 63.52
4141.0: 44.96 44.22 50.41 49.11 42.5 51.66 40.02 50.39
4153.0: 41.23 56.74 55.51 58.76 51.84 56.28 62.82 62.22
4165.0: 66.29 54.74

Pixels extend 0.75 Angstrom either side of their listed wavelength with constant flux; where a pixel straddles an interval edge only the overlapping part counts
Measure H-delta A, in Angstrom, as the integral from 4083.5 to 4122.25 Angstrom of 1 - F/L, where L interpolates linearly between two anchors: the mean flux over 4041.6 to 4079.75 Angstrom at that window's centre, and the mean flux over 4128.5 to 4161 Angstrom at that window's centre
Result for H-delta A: 1.3 Angstrom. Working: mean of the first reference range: 53.9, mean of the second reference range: 51.9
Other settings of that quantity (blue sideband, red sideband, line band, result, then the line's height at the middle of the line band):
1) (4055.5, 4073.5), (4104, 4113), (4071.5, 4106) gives 1.63 Angstrom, 53.6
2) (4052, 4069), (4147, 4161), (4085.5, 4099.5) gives 0.71 Angstrom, 53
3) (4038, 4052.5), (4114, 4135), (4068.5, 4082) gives 0.70 Angstrom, 55.2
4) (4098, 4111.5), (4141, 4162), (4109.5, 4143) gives -3.33 Angstrom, 50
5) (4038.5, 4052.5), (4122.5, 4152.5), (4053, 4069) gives 0.27 Angstrom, 55.4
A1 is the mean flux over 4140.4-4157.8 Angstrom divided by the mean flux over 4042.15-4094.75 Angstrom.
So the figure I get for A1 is 0.90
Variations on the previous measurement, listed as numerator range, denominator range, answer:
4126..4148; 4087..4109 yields 1.08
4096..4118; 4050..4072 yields 0.93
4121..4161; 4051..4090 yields 0.98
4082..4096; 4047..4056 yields 0.94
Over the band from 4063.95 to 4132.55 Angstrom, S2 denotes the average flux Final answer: 52.7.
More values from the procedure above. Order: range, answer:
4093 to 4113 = 50.1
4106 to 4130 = 55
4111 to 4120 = 55.4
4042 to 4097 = 53.8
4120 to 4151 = 52.5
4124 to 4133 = 54.6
